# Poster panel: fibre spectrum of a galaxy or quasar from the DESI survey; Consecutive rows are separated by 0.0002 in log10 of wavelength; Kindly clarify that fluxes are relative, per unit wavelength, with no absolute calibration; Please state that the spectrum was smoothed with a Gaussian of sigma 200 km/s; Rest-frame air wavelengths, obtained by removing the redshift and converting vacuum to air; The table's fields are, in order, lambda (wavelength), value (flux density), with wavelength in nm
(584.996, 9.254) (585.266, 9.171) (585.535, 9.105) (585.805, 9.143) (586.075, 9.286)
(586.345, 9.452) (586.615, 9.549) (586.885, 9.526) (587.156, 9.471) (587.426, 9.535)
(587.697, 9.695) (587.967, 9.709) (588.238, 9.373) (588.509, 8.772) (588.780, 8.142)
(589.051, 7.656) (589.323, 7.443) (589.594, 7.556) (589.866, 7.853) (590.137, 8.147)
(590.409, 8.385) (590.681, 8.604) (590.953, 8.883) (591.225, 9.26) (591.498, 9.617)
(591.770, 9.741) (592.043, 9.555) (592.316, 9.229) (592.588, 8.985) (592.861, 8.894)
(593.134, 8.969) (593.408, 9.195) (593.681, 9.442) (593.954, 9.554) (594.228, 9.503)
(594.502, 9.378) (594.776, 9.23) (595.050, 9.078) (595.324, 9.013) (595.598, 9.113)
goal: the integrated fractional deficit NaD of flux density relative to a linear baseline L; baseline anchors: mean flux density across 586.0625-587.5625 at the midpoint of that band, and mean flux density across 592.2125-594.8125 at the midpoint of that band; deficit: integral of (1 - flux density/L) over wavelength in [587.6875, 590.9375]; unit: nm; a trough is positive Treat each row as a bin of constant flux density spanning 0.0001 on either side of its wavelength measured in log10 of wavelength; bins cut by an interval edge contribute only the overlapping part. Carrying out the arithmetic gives 0.34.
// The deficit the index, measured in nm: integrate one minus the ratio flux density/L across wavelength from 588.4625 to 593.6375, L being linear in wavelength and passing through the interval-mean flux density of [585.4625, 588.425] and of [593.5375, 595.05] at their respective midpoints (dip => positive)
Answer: 0.39 nm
